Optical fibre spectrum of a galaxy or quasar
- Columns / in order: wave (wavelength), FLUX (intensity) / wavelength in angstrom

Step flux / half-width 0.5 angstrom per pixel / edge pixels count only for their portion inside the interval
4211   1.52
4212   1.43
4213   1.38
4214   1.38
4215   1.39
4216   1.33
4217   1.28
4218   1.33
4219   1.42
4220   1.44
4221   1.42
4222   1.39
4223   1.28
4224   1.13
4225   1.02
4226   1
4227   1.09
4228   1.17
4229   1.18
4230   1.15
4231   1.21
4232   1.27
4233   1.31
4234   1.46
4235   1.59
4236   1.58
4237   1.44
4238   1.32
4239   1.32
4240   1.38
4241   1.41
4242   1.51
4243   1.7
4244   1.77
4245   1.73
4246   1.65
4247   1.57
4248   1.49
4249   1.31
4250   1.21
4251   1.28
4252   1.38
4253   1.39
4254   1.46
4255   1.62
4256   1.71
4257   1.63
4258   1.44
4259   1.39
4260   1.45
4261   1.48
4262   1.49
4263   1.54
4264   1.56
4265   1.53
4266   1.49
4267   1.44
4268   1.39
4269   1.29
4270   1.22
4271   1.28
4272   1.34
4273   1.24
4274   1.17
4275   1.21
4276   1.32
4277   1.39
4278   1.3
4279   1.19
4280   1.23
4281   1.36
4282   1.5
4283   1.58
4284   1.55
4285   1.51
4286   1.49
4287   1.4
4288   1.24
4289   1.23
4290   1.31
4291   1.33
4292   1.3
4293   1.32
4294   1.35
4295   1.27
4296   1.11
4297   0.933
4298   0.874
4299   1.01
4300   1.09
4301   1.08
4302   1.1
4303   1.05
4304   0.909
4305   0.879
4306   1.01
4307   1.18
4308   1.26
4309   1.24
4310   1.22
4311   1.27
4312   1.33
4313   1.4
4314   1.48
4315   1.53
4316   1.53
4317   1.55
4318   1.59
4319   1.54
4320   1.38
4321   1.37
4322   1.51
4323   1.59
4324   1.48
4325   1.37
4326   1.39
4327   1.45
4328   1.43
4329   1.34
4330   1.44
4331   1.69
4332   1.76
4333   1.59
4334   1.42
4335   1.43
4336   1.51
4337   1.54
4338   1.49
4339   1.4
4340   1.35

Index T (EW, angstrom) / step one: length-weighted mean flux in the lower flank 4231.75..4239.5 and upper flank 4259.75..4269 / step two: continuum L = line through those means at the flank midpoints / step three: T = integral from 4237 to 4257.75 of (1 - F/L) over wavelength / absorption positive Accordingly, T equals -0.72 angstrom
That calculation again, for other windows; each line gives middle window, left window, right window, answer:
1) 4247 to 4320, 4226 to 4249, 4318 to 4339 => 5.9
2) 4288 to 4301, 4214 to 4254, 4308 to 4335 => 2.3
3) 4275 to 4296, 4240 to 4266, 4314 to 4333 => 2.1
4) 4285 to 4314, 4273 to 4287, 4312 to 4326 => 4.6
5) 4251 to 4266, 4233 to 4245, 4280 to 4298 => -0.7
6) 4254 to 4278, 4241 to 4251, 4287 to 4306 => -0.7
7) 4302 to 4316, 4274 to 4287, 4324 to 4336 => 2.1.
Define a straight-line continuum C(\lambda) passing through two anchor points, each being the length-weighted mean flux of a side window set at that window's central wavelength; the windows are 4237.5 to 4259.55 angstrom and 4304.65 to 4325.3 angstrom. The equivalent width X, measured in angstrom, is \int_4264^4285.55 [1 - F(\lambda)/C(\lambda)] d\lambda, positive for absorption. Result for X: 1.1 angstrom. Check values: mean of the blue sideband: 1.48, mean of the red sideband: 1.37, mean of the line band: 1.36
